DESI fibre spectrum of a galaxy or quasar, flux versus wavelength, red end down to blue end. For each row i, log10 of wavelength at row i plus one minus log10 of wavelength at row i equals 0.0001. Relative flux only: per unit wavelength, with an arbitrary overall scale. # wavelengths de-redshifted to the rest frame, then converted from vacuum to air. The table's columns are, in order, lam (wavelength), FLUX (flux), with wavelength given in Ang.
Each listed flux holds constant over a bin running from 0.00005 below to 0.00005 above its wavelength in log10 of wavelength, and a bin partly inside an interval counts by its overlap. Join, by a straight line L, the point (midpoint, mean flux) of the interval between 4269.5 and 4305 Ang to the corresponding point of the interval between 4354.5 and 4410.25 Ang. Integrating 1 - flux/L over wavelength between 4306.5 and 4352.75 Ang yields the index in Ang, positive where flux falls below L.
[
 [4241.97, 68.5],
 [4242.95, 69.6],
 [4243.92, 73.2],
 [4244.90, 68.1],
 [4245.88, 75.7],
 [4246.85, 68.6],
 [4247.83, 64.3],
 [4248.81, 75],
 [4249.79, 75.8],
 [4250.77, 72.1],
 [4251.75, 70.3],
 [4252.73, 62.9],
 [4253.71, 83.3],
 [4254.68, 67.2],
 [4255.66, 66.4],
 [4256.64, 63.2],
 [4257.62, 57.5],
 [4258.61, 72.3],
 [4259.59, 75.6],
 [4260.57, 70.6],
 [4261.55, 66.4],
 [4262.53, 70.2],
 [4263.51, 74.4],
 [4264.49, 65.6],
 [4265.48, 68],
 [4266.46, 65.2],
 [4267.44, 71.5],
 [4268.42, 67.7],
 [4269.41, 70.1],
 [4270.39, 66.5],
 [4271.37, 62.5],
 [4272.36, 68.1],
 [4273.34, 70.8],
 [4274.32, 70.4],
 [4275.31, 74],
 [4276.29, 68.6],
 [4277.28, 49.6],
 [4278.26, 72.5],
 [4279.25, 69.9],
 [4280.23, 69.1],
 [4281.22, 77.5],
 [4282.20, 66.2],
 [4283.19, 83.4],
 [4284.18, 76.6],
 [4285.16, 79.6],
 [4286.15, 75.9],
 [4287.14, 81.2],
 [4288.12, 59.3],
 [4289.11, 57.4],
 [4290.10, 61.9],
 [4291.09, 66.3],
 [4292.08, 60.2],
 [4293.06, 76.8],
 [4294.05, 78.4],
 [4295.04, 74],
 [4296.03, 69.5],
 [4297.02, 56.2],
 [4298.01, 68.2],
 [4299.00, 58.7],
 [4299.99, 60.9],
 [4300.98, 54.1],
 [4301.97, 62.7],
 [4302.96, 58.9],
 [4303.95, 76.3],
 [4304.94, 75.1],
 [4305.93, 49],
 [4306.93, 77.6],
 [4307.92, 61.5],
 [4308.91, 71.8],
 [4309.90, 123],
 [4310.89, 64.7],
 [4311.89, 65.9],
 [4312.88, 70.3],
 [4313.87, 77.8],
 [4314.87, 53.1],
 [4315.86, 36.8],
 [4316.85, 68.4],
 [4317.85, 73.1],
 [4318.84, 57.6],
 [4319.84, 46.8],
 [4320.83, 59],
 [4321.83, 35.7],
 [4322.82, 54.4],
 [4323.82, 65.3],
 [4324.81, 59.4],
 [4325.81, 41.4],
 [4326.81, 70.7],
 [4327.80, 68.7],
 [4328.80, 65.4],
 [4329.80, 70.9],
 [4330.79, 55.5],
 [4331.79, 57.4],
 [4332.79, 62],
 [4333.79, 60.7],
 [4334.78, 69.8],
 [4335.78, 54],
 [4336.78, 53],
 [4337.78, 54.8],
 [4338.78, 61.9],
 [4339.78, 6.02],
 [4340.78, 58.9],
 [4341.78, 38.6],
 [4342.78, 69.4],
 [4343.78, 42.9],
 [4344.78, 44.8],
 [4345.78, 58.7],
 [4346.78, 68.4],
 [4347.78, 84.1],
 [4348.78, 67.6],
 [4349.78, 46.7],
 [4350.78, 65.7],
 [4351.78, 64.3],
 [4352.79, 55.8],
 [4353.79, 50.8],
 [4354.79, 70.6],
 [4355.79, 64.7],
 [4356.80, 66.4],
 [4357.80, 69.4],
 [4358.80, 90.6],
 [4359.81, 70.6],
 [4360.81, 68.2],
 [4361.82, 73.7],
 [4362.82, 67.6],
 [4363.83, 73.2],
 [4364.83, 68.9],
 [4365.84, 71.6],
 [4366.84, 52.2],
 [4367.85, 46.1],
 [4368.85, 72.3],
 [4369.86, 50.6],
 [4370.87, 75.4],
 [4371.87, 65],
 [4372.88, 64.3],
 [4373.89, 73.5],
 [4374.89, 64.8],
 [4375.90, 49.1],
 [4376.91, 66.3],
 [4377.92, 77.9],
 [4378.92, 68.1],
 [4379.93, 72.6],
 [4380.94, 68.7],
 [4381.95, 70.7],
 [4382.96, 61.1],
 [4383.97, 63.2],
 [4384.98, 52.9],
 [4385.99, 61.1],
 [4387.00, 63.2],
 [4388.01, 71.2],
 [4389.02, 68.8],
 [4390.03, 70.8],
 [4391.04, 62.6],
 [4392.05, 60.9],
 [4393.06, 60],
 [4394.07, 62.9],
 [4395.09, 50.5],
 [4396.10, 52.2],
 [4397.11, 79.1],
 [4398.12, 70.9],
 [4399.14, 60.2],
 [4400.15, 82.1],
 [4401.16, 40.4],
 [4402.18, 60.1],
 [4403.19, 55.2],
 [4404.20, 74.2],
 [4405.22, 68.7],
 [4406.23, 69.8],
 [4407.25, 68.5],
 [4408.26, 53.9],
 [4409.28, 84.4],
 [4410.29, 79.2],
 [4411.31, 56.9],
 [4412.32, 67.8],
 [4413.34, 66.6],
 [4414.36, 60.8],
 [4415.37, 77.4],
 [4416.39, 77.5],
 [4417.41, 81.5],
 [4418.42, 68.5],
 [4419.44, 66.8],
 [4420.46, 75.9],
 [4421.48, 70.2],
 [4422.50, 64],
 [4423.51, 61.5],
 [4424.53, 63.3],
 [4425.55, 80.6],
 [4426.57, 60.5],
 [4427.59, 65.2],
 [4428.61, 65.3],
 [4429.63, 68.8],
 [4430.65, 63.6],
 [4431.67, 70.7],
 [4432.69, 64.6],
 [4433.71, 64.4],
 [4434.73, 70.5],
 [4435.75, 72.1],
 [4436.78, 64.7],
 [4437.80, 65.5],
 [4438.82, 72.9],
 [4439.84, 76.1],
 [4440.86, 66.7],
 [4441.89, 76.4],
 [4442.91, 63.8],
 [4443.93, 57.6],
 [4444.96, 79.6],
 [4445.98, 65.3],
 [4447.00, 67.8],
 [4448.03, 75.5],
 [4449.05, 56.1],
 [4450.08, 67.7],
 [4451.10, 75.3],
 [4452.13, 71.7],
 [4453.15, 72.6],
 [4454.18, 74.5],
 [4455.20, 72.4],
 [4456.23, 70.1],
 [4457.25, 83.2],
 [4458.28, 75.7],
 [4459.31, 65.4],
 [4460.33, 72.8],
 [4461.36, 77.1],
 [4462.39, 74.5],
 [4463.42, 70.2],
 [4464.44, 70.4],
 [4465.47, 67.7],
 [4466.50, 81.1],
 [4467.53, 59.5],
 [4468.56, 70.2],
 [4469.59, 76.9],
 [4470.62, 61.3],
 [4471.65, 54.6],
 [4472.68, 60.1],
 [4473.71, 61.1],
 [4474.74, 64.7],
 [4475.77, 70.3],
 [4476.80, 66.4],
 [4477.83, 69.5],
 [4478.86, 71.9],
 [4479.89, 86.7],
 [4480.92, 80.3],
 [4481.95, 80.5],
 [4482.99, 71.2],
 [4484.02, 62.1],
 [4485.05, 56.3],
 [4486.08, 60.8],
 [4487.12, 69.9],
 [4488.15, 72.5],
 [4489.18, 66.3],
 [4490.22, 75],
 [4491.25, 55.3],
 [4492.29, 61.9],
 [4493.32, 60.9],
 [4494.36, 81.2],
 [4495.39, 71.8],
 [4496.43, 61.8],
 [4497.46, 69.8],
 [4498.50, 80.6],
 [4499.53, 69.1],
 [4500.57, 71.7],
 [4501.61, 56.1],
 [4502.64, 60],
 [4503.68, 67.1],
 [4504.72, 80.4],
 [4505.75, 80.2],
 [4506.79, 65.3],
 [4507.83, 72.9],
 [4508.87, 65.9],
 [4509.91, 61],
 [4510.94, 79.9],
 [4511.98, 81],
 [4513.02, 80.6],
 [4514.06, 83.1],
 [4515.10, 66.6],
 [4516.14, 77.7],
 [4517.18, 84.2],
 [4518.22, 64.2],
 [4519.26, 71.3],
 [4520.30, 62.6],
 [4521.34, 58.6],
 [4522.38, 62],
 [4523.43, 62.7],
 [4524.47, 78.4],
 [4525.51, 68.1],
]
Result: 4.7 Ang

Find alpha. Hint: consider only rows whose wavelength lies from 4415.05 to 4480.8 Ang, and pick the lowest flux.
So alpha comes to 54.6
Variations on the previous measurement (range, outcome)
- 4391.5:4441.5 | 40.4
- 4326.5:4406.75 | 6.02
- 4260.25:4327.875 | 35.7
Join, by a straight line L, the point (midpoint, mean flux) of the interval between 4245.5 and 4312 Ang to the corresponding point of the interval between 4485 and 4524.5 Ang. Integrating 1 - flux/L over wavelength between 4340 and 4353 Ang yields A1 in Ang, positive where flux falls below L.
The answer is 2.2 Ang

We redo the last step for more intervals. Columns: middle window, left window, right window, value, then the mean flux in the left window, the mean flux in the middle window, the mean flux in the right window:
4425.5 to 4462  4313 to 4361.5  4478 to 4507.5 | -1.8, 59.7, 69.7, 69.5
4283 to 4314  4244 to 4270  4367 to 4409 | -0.8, 69.6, 69.6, 64.1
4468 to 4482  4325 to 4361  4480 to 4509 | -0.3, 60.2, 69.2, 69.1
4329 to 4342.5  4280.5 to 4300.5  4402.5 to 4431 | 2.8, 69.4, 54.6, 68.4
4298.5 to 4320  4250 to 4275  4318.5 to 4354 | -1.6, 68.9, 65.9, 56.9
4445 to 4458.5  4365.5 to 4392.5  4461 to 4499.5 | -0.8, 64.6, 71.6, 69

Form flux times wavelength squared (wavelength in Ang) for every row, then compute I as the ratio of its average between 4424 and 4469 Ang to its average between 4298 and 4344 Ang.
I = 1.2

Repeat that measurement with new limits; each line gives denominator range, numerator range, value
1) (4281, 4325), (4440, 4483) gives 1.14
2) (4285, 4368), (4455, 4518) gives 1.20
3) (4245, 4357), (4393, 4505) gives 1.13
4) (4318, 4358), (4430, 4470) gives 1.28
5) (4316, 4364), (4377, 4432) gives 1.14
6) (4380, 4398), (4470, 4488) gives 1.10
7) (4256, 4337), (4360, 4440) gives 1.06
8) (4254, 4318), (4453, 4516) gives 1.12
